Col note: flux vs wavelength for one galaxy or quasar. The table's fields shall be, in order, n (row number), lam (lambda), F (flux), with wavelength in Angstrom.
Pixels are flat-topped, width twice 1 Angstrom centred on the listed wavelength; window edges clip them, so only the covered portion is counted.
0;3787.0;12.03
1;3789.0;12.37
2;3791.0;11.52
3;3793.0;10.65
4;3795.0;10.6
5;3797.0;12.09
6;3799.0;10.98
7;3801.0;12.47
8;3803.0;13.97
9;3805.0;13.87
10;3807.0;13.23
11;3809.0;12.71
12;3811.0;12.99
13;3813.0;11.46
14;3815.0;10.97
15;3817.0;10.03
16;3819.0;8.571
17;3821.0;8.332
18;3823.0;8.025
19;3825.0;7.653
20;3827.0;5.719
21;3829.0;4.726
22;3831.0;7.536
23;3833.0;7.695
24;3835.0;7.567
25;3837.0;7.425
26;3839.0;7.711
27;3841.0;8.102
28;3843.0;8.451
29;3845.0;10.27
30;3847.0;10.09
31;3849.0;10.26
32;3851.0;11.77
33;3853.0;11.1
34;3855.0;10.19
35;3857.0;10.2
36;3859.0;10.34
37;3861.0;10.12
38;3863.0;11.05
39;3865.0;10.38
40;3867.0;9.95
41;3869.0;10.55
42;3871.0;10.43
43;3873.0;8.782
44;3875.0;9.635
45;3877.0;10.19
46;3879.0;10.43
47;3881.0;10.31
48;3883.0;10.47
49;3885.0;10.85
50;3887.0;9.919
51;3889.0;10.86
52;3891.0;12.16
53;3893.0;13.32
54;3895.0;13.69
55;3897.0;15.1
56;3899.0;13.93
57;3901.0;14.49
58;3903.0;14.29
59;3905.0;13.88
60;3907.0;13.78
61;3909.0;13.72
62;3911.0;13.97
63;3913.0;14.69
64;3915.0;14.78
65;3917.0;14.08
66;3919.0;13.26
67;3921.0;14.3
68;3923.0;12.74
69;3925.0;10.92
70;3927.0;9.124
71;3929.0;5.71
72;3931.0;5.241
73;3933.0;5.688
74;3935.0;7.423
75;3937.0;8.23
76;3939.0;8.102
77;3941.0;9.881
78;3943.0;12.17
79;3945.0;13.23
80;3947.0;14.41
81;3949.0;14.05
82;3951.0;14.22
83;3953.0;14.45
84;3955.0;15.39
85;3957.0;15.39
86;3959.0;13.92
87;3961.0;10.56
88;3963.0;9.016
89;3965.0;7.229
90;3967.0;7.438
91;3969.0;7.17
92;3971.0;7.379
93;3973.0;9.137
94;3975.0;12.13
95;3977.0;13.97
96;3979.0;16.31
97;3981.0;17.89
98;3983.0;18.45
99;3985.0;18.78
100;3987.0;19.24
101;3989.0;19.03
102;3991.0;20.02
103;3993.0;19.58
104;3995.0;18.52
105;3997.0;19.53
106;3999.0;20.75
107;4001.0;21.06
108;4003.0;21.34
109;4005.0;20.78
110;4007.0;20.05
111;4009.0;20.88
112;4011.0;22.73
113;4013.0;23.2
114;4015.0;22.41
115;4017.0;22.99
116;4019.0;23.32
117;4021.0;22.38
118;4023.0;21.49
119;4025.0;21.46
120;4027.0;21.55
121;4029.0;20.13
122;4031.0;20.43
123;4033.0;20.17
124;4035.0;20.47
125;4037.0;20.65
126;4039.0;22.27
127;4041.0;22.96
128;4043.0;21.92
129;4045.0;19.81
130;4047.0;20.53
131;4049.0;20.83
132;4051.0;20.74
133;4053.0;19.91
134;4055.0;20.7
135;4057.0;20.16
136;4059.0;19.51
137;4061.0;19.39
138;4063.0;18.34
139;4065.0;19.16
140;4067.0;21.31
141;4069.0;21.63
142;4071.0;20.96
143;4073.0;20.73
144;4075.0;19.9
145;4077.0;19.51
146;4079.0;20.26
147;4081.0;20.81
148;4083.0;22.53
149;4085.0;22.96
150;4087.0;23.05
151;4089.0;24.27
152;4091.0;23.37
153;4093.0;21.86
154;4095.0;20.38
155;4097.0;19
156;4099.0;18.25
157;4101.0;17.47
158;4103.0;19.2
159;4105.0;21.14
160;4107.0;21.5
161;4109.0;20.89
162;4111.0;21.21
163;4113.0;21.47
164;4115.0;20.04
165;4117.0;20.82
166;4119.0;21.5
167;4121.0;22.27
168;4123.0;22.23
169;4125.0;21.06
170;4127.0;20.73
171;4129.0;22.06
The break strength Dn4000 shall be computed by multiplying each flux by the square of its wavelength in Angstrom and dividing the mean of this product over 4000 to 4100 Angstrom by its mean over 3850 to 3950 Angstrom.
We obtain 2.00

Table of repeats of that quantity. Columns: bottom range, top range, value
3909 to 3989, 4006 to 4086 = 1.81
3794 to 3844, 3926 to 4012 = 1.57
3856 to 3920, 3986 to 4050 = 1.87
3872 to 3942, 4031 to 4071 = 1.94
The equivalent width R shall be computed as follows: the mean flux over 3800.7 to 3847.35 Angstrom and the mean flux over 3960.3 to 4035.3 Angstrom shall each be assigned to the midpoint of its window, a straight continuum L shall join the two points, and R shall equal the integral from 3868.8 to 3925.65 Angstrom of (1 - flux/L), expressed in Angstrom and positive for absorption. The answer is 2.8 Angstrom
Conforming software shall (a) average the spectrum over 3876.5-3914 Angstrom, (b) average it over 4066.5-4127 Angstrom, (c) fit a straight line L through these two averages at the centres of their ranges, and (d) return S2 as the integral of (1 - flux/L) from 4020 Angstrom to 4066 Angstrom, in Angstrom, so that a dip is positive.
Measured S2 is -4.6 Angstrom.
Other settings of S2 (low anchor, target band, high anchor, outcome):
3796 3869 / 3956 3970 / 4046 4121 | 4.9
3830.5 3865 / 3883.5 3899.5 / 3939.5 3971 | -3.1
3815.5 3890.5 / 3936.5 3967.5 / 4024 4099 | 6.2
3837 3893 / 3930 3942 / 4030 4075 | 5.7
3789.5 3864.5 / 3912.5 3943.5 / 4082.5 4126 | 8.2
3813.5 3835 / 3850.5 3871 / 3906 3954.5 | -2.9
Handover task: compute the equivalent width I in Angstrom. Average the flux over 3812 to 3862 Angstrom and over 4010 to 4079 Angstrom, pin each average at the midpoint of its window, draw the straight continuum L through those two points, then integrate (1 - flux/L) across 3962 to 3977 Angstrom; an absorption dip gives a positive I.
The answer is 7.0 Angstrom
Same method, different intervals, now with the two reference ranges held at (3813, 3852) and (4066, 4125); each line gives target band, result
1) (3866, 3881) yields 0.7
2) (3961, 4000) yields 2.5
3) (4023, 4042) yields -3.2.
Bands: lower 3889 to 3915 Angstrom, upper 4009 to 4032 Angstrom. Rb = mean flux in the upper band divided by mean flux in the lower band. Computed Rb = 1.6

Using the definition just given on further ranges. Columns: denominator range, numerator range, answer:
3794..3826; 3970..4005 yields 1.56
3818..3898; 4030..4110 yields 2.13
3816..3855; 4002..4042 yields 2.53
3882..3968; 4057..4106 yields 1.74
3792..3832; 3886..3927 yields 1.29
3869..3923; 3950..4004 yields 1.21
